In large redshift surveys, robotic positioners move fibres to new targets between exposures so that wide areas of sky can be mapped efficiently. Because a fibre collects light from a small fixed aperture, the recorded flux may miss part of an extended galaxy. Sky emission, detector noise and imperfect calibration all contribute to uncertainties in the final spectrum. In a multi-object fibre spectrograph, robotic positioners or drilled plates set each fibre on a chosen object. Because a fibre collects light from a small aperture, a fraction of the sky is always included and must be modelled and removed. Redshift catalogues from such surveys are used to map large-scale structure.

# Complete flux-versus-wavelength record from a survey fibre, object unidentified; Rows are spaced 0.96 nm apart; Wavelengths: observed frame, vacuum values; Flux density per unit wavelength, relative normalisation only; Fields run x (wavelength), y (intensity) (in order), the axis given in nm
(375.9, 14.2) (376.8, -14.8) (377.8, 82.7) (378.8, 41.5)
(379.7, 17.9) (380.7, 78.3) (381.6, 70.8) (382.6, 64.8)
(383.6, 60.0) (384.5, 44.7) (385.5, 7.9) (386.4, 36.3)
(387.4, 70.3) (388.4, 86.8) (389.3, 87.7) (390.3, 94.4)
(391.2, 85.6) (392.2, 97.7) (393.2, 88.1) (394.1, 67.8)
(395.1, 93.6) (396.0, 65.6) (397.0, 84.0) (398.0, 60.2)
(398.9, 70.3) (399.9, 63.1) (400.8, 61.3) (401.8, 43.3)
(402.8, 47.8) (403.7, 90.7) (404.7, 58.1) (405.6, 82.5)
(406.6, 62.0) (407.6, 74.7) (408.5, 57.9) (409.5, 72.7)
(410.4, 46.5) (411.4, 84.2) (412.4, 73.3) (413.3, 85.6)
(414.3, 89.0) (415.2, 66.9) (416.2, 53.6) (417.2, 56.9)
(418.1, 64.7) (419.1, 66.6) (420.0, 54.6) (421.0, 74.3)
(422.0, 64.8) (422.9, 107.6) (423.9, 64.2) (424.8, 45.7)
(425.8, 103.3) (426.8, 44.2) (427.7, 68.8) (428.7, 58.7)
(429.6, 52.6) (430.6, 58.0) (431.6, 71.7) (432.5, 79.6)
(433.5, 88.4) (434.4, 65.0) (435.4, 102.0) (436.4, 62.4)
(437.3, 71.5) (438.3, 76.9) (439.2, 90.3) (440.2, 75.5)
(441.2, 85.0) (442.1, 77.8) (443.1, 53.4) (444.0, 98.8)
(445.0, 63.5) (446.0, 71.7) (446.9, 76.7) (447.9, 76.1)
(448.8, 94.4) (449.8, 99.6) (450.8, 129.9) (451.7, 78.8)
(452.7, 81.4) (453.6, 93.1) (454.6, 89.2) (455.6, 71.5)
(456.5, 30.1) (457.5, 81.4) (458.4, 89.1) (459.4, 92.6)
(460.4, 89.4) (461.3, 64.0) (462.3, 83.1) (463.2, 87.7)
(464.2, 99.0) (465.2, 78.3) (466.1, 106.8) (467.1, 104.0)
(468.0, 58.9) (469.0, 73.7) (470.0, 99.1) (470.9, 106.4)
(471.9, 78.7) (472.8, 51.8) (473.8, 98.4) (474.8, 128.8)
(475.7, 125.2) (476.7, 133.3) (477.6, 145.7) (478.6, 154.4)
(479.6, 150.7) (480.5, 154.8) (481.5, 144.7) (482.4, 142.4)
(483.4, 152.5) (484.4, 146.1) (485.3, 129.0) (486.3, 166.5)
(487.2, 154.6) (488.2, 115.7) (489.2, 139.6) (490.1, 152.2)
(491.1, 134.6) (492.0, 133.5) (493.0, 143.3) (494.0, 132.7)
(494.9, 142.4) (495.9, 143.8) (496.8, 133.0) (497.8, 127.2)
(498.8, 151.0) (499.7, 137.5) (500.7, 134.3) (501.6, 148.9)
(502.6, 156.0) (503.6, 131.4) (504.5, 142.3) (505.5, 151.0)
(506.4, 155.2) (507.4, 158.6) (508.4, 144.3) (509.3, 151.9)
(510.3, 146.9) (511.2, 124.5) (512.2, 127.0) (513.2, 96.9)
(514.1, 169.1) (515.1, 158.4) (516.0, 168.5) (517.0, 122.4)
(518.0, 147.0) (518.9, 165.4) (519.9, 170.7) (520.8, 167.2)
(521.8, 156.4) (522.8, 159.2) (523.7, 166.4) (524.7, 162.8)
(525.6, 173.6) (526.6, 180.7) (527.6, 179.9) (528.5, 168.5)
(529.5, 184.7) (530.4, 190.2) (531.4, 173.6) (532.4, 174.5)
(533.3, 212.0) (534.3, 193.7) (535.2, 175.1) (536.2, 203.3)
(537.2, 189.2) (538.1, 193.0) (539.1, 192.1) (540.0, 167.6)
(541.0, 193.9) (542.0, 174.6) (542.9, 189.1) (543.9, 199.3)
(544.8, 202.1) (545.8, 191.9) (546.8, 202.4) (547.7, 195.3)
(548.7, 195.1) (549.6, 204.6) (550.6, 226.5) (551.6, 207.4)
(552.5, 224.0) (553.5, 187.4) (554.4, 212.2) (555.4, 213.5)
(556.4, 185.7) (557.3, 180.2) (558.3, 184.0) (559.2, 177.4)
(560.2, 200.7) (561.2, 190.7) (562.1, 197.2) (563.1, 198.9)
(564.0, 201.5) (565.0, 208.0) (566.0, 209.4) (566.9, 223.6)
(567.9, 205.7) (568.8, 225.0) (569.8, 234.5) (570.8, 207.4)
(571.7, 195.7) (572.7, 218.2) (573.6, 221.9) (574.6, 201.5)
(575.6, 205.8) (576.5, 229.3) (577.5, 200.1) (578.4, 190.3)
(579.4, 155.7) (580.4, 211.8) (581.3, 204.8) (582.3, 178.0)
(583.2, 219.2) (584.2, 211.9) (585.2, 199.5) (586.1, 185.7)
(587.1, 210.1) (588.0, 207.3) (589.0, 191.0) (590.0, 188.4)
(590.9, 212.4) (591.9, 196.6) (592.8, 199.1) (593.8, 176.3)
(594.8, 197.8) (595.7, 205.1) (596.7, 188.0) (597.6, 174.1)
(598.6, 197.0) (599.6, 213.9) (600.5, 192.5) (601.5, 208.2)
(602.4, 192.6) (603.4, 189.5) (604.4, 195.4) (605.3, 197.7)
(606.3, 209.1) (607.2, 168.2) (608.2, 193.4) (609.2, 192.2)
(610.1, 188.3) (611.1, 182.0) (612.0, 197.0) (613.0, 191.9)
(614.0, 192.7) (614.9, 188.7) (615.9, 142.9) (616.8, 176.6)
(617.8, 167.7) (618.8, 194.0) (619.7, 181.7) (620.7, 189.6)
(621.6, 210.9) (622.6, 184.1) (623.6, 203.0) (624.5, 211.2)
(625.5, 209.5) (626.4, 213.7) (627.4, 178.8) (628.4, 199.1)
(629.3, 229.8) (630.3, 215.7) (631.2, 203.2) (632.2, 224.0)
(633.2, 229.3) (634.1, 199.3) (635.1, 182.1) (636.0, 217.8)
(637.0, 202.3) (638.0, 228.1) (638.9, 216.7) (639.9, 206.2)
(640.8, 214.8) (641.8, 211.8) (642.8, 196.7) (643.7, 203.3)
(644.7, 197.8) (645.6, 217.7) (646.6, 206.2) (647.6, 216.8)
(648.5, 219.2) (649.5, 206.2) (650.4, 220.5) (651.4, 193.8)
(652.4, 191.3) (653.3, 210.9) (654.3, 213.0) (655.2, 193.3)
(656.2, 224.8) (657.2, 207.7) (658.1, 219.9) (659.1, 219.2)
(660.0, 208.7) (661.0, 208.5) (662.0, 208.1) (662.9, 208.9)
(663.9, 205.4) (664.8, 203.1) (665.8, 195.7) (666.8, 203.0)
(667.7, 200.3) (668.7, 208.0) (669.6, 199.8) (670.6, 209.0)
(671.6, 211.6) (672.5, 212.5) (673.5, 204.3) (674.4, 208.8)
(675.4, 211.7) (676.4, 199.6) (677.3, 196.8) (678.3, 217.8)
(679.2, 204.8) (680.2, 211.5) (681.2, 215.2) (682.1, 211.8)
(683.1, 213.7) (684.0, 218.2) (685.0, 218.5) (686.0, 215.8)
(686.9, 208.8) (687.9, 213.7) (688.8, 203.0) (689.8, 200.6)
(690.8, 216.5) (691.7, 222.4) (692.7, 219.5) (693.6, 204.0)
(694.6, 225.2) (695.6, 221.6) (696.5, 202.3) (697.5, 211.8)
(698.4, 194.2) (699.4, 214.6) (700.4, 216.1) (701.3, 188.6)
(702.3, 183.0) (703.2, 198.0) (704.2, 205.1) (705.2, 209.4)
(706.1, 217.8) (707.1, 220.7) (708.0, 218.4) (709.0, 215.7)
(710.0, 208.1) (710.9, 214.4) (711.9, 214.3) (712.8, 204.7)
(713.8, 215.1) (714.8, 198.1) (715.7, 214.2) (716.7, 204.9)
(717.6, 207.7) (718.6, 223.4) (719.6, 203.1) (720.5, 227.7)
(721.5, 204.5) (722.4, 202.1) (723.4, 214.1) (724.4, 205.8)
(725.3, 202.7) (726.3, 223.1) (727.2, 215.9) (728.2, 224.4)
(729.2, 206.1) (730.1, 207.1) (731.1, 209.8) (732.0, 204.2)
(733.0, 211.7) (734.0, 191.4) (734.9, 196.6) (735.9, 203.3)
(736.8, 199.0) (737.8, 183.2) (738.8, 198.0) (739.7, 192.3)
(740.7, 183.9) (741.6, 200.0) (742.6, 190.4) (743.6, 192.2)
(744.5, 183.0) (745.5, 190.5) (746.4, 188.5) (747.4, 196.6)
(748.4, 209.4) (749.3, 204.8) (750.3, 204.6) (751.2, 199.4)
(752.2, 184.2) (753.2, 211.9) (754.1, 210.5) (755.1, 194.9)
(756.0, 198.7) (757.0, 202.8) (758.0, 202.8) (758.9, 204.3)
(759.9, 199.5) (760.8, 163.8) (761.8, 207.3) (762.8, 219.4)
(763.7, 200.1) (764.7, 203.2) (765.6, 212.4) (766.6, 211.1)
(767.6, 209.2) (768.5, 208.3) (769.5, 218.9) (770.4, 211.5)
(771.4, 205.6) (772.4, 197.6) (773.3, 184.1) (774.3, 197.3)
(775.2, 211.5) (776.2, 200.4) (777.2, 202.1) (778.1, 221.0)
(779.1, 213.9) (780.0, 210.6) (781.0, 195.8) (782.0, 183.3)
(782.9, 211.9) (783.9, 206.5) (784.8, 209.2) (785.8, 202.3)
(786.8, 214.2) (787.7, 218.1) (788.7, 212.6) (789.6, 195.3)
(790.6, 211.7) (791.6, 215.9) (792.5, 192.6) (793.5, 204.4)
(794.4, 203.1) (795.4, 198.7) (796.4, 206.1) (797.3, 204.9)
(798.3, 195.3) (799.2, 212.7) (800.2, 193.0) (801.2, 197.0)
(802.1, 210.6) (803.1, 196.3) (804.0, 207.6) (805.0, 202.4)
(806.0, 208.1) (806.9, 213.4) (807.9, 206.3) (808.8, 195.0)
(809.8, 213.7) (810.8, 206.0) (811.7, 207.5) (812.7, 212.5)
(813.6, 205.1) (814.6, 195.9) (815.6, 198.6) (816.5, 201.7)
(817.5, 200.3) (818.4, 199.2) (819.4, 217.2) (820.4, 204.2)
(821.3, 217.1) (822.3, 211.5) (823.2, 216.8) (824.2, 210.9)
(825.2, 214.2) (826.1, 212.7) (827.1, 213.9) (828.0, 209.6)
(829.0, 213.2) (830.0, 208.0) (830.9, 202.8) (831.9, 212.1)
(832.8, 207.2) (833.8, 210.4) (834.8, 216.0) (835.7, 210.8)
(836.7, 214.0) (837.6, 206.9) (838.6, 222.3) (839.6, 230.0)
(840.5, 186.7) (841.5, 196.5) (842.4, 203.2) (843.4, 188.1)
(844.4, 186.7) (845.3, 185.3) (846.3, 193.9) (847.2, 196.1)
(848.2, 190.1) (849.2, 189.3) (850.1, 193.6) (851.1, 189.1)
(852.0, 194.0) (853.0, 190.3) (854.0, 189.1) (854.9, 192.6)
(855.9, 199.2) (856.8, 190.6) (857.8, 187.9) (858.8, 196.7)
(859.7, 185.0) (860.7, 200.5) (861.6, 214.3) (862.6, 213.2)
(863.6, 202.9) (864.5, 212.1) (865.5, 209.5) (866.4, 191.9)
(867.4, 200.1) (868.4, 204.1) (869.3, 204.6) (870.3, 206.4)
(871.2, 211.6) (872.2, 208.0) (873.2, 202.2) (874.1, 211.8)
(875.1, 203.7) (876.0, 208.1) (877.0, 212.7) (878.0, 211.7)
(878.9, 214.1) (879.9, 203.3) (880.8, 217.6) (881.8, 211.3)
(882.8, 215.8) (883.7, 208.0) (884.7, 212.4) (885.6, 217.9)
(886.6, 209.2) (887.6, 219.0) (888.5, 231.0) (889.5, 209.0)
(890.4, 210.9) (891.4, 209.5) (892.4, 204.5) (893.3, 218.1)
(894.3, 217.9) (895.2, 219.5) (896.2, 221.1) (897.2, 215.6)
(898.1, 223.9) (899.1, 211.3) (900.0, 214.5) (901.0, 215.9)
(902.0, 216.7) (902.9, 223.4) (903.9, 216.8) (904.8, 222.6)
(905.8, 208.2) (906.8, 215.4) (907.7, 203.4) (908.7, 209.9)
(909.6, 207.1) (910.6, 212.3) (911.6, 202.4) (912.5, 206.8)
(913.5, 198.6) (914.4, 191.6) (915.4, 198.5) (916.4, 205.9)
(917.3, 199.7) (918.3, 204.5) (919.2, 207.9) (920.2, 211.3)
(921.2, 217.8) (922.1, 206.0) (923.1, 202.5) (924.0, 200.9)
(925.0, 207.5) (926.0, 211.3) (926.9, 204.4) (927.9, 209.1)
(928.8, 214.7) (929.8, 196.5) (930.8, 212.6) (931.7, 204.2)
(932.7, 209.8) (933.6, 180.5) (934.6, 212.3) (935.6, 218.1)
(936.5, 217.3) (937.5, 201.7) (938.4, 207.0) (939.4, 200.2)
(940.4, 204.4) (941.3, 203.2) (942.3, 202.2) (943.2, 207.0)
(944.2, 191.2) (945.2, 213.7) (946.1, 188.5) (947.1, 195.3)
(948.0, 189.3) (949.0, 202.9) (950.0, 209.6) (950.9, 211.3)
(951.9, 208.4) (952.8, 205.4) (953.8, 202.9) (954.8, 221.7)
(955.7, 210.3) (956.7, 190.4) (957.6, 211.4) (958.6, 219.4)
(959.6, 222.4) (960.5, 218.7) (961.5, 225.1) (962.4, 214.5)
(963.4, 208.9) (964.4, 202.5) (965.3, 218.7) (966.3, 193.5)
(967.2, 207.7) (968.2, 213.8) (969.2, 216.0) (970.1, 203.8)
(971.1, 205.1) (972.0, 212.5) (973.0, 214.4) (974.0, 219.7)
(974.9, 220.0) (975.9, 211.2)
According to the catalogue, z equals 0.19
